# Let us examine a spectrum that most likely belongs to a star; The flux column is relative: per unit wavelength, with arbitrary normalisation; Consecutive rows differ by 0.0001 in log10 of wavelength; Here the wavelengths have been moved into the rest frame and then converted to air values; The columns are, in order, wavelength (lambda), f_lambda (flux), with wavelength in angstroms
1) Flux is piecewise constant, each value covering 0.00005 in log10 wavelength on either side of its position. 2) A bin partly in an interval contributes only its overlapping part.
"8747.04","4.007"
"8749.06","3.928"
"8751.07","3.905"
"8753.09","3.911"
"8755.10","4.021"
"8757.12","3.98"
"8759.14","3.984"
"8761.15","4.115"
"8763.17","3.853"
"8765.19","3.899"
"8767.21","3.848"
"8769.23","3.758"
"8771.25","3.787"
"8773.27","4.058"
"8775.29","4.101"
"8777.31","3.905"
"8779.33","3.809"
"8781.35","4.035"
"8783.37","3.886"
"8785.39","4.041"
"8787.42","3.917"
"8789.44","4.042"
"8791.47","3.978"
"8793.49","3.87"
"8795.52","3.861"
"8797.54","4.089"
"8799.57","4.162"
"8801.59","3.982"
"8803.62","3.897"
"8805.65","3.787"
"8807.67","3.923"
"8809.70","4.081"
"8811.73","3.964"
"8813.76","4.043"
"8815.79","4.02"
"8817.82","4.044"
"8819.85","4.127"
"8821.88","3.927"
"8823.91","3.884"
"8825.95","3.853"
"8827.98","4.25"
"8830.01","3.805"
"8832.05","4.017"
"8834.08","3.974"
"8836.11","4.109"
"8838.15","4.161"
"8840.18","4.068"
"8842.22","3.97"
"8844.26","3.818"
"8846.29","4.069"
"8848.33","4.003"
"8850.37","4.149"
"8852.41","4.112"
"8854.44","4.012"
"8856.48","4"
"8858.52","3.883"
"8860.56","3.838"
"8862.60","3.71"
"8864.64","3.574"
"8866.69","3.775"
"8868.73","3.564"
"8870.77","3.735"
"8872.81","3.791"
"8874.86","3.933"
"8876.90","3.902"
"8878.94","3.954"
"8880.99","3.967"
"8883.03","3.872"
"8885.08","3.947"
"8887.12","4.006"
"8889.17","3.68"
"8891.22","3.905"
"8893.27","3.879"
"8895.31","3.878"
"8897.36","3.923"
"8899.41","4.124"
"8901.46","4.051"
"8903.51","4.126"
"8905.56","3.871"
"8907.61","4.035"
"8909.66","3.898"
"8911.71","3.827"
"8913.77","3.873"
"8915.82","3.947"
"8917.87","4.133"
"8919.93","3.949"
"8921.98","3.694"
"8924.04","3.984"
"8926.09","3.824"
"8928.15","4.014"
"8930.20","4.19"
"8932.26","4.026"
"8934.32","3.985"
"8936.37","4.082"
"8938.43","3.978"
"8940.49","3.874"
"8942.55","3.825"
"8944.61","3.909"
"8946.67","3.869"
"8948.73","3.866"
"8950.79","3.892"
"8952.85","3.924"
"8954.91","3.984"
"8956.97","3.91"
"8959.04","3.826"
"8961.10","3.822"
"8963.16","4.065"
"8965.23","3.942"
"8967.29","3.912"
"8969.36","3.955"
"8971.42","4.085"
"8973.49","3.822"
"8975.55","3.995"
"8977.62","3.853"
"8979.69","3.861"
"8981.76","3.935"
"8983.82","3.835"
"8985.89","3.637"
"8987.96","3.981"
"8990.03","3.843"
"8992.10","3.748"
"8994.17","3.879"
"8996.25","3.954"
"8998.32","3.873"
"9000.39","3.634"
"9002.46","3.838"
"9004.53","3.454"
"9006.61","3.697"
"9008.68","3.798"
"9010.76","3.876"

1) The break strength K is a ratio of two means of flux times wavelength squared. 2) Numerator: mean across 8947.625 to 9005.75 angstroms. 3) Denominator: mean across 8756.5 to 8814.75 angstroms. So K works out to 1.02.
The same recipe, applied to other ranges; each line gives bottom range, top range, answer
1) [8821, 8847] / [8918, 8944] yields 1.01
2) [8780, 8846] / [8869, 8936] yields 1.01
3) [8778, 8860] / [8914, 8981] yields 1.02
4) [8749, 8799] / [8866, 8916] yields 1.01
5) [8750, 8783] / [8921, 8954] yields 1.04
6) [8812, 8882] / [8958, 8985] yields 1.02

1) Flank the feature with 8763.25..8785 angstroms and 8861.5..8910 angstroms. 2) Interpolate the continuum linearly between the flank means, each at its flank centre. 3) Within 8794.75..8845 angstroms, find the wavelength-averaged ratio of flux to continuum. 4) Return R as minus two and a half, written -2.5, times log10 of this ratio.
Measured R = -0.03 mag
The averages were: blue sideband 3.91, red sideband 3.88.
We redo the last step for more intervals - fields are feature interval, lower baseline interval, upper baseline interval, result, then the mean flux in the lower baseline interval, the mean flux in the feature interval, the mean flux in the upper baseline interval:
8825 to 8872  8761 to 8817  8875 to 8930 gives 0.003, 3.95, 3.93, 3.94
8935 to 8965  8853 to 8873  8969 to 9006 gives -0.026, 3.8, 3.92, 3.84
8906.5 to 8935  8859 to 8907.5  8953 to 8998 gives -0.020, 3.87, 3.95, 3.9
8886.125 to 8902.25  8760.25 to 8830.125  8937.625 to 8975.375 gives 0.002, 3.96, 3.93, 3.92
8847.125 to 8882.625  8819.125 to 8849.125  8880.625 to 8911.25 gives 0.026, 4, 3.88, 3.94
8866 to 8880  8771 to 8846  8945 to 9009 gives 0.036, 3.98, 3.81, 3.86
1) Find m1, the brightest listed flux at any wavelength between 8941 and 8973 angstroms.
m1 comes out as 4.085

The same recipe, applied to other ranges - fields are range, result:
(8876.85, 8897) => 4.006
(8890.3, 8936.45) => 4.19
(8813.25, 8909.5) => 4.25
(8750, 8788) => 4.115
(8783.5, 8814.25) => 4.162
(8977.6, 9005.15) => 3.981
